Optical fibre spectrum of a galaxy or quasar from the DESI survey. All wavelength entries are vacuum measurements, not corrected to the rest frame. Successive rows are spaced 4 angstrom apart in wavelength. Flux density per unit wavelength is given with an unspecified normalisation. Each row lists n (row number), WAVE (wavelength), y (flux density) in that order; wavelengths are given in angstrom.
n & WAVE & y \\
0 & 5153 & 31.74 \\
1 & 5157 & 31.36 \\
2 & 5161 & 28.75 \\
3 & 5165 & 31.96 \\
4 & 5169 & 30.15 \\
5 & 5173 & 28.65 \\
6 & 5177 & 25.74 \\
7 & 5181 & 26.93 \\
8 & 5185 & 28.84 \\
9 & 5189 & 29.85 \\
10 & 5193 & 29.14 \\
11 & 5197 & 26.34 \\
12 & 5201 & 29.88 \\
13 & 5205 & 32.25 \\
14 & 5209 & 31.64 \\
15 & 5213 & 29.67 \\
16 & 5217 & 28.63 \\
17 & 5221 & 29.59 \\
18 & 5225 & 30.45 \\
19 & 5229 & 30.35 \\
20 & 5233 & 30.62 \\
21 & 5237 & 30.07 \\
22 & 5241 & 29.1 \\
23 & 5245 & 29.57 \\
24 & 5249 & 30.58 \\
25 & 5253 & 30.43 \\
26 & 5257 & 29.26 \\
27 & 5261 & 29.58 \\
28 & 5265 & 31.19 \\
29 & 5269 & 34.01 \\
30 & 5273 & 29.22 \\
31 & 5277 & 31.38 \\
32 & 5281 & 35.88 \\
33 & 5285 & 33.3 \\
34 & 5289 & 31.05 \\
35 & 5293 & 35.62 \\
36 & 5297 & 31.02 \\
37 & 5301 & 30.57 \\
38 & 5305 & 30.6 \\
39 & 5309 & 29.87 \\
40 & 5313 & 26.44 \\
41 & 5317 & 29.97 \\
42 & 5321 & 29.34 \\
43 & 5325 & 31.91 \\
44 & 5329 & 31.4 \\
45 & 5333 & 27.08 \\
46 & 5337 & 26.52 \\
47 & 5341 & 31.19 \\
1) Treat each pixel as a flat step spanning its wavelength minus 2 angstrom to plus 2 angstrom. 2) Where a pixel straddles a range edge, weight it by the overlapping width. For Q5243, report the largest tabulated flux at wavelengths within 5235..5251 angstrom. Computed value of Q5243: 30.58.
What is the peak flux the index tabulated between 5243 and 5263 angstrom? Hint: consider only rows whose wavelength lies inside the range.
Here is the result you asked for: 30.58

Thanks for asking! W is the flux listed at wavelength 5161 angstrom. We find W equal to 28.75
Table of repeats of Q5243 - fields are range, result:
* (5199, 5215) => 32.25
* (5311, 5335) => 31.91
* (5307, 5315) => 29.87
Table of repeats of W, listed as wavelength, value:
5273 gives 29.22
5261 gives 29.58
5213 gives 29.67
